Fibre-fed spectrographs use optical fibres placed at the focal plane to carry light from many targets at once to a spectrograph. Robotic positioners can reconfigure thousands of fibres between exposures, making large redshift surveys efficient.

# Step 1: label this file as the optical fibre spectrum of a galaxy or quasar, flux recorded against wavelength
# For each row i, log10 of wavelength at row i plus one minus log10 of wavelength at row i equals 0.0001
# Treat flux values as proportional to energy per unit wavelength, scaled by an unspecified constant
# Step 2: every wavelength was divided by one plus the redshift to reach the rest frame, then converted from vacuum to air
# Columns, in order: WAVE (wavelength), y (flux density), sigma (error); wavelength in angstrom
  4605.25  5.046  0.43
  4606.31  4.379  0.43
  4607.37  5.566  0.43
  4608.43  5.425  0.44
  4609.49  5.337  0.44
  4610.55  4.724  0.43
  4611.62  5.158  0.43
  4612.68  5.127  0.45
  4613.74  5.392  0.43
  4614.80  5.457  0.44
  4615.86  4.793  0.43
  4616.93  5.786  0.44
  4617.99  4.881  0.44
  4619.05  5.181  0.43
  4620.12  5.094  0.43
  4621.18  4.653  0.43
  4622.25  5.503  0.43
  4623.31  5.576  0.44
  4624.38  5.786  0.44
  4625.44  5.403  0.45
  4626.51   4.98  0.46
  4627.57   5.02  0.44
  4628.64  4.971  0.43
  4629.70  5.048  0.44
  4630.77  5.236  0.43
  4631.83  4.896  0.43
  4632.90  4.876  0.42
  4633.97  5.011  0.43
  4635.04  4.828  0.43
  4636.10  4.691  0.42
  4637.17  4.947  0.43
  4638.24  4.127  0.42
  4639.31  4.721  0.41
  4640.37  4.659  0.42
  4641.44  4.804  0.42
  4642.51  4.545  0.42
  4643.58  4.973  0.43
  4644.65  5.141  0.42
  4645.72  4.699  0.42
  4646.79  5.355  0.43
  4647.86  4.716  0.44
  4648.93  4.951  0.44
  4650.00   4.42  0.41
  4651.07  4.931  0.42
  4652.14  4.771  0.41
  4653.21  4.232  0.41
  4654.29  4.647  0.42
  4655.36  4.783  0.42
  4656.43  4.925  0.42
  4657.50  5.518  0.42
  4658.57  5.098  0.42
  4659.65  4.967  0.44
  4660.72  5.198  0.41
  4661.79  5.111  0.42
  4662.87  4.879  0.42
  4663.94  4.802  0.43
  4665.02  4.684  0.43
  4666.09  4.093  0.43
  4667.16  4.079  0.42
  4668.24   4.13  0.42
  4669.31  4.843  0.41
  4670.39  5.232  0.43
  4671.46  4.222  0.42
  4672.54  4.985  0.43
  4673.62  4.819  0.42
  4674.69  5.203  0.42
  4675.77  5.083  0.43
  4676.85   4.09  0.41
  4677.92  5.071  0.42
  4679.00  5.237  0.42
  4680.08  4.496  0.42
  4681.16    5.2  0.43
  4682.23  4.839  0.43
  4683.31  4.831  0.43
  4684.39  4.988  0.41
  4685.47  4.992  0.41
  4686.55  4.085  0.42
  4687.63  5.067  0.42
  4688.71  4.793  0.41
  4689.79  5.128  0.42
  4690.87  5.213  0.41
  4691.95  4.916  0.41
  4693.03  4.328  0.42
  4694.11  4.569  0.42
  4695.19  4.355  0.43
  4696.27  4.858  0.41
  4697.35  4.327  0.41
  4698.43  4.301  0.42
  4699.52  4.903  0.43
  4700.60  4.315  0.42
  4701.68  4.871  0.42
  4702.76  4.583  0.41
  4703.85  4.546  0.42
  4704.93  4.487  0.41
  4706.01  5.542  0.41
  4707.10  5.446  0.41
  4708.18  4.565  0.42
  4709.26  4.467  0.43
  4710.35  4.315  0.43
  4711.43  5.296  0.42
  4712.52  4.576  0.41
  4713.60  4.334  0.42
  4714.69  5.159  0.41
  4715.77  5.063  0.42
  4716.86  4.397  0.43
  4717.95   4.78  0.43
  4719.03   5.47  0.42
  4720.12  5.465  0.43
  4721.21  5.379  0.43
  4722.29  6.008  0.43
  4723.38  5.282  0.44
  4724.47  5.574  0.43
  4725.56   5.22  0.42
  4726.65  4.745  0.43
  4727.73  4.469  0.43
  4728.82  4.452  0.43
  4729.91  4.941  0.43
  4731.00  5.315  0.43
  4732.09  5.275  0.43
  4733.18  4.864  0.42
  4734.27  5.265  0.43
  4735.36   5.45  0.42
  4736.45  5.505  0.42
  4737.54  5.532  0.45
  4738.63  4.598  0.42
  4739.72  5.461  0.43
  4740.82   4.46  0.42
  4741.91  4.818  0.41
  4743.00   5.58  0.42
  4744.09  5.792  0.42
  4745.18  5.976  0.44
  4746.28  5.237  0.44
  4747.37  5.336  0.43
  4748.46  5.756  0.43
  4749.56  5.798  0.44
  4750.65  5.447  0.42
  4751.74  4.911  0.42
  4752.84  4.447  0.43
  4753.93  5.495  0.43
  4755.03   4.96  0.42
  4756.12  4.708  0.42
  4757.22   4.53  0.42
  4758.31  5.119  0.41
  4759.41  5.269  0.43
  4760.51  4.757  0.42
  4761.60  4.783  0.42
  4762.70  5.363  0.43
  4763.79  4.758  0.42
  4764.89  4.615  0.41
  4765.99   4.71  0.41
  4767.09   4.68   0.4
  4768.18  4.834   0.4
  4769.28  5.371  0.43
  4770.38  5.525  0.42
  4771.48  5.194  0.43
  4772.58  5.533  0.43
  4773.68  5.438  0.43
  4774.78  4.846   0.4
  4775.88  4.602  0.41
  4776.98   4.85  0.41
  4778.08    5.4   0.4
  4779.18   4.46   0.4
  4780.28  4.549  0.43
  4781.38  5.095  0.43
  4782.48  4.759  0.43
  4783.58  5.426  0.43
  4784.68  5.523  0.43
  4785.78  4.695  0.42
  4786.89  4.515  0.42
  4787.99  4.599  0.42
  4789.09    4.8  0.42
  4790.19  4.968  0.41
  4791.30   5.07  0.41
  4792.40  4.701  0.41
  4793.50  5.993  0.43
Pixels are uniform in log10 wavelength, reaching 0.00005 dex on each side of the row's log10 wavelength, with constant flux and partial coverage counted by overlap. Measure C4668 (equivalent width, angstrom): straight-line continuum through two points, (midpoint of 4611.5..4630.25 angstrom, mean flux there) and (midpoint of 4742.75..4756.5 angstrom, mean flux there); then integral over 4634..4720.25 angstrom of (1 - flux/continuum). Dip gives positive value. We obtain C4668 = 7.93 angstrom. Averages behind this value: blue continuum 5.21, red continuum 5.35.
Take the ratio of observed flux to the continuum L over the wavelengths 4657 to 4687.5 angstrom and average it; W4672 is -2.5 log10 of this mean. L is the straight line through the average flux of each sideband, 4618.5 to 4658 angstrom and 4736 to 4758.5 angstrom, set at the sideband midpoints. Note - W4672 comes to 0.046 mag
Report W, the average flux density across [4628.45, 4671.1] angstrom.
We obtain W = 4.81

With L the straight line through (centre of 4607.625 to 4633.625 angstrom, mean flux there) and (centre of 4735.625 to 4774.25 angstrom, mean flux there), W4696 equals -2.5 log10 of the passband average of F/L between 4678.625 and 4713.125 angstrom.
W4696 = 0.09 mag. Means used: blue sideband 5.18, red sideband 5.15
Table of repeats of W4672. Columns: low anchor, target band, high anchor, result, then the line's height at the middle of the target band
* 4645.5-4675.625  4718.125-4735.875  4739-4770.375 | -0.04 mag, 5.02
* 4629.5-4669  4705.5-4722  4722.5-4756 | 0.03 mag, 5.09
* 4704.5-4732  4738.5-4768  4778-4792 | -0.03 mag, 4.94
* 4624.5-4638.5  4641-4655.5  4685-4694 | 0.03 mag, 4.92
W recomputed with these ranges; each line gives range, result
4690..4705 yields 4.63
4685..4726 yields 4.87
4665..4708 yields 4.74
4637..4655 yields 4.74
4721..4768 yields 5.13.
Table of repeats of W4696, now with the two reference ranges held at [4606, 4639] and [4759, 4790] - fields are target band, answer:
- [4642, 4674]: 0.06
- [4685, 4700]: 0.07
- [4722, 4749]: -0.05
